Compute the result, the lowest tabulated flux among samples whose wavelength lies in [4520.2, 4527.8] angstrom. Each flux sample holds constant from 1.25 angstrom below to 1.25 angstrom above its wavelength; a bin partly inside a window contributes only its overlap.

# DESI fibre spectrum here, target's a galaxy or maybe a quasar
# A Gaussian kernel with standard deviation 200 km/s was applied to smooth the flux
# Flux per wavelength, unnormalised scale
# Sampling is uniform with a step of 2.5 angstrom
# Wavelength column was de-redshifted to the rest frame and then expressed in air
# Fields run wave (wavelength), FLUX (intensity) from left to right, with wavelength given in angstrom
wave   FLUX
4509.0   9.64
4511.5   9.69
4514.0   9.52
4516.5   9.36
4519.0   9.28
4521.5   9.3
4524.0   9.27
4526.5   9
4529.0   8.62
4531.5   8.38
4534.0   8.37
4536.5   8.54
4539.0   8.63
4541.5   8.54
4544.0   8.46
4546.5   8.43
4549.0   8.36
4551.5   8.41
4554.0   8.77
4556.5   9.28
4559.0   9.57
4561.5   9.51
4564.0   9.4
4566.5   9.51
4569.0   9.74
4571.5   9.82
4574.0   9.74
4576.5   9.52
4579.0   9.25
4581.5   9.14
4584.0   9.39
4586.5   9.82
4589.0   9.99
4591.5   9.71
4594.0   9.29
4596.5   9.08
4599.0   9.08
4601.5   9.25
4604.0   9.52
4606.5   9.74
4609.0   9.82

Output 9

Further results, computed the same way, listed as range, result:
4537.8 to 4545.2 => 8.46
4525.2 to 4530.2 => 8.62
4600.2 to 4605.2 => 9.25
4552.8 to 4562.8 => 8.77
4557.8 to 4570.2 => 9.4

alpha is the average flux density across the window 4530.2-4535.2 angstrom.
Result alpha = 8.38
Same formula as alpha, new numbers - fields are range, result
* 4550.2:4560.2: 9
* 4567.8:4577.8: 9.7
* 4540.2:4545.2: 8.5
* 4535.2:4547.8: 8.52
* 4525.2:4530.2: 8.82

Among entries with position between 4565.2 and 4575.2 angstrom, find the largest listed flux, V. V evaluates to 9.82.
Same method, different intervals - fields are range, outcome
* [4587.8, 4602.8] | 9.99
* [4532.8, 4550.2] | 8.63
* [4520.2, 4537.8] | 9.3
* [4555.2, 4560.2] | 9.57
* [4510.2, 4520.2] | 9.69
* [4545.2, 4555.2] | 8.77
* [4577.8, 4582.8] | 9.25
